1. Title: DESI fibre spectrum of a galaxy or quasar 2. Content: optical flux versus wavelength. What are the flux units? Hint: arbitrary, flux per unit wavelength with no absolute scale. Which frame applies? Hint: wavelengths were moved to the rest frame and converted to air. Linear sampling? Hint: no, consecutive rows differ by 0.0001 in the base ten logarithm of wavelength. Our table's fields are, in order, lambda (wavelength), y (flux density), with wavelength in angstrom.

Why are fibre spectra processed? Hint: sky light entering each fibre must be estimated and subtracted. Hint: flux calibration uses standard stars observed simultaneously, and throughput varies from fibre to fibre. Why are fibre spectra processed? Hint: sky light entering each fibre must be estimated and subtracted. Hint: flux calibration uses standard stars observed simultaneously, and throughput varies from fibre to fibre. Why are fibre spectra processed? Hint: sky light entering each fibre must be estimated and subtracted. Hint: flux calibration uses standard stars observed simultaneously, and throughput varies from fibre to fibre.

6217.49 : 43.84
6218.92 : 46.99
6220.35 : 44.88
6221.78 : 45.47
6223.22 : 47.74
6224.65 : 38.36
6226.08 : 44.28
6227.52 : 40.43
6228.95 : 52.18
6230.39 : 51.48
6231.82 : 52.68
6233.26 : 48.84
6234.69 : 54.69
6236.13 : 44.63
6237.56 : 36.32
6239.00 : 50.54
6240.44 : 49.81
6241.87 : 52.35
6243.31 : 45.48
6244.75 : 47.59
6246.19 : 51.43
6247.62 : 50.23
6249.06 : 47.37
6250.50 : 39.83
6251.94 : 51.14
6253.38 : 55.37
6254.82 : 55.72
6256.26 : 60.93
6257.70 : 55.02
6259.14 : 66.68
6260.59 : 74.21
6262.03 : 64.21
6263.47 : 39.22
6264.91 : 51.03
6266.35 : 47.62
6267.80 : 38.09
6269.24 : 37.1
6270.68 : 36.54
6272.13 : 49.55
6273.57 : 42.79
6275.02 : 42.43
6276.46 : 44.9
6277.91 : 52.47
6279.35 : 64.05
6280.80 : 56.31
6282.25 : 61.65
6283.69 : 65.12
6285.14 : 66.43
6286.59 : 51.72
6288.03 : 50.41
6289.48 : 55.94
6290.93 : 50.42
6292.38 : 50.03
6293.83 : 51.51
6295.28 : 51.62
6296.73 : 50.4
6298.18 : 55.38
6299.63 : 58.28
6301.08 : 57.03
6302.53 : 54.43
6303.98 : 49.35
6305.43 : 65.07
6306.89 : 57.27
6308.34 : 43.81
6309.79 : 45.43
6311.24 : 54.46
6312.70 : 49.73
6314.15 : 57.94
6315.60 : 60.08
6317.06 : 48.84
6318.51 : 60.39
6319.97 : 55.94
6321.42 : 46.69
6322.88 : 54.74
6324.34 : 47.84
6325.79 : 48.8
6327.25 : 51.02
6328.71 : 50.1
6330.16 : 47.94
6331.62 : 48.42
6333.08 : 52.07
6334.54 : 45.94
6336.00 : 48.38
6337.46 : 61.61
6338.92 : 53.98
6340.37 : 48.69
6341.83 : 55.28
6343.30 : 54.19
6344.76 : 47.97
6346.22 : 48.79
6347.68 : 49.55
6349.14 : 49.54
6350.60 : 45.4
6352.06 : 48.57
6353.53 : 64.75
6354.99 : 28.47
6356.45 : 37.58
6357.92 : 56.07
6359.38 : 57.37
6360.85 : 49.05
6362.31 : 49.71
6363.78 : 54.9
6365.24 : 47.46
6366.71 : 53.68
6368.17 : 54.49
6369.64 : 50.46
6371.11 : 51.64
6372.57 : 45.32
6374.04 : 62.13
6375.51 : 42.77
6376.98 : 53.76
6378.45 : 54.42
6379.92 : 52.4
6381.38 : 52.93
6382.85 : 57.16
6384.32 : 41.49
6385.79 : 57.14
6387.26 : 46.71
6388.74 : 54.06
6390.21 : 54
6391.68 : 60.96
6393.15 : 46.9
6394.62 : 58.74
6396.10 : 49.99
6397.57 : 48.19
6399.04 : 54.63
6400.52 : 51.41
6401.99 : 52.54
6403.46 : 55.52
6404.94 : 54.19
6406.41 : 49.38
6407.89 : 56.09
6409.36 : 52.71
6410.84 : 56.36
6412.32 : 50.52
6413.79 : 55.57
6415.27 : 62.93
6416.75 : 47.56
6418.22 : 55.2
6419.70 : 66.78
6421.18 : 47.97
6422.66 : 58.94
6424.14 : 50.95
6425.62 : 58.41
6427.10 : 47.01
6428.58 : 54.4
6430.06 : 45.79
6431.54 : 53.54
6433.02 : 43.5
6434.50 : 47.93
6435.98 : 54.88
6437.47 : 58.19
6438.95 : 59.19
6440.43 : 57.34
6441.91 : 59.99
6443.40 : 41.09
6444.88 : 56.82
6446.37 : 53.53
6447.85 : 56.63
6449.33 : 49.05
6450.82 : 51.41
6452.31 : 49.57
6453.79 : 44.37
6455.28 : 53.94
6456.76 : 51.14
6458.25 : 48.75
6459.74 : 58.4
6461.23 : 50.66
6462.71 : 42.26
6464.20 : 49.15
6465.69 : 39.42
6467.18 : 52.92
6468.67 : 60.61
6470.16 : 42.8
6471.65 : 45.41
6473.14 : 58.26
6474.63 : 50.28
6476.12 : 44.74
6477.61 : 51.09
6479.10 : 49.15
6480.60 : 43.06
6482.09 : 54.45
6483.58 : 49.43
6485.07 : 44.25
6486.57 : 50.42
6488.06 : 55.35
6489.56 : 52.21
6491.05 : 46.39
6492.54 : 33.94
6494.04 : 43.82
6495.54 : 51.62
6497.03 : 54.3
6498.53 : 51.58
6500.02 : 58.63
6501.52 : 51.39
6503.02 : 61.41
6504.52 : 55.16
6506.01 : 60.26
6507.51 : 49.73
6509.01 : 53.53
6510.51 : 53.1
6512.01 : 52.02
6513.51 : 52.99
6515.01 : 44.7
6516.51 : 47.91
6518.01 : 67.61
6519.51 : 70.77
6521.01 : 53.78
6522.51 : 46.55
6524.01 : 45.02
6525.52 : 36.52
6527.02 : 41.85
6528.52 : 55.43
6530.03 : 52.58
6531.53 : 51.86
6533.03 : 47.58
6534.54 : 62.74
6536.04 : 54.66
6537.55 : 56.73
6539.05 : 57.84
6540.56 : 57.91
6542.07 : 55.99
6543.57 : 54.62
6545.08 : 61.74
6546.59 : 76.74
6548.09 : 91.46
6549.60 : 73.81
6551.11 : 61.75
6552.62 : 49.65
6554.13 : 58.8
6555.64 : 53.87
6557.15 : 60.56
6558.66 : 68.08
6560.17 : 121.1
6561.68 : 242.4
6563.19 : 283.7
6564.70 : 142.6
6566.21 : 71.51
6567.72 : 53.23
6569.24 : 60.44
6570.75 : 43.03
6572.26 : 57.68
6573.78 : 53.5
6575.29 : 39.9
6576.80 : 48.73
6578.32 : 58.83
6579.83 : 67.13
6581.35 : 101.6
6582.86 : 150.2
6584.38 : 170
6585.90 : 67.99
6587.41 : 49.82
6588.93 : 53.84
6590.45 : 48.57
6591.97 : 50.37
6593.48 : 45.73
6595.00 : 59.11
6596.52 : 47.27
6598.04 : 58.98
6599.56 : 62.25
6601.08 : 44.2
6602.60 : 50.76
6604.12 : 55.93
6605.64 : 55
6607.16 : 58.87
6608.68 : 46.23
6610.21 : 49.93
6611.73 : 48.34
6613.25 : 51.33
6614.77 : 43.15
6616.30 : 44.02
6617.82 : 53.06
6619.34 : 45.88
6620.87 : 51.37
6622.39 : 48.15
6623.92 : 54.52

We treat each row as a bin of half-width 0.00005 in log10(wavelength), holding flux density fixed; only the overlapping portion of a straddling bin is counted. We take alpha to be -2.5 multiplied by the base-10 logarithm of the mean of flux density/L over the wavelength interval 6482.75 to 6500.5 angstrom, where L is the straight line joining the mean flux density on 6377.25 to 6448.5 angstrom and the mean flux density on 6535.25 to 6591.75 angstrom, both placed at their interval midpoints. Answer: 0.34 mag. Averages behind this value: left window 53.4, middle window 49.2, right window 80.2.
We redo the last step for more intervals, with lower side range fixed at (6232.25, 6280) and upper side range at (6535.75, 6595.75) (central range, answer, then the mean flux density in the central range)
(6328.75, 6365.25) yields 0.16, 50.1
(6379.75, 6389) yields 0.20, 51.5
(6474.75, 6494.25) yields 0.43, 47.8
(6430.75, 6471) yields 0.30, 51.3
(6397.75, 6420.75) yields 0.18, 54.5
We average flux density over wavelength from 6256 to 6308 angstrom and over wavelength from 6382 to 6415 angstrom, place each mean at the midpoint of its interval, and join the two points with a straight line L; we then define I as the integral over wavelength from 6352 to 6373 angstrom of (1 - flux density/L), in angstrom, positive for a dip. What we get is 1.2 angstrom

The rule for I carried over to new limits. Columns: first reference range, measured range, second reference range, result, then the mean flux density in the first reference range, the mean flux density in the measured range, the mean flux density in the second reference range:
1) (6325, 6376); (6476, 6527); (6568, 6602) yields 7.6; 50.4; 51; 65.2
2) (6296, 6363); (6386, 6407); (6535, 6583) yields 2.5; 51.6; 52.8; 80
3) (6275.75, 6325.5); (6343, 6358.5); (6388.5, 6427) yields 1.8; 54.2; 48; 54.1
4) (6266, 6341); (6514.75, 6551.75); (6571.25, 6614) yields 1.9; 51.9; 57.3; 62.4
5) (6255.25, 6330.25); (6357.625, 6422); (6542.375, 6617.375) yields 7.1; 52.9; 53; 72.6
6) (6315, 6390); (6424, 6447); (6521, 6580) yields 2.6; 51.1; 52.7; 71.1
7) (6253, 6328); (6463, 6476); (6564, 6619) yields 2.1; 53.1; 49.3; 62.6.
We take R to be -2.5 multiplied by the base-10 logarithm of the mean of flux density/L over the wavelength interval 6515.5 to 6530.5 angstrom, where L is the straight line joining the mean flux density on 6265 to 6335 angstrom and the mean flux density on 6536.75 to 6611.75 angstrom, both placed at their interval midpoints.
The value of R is 0.32 mag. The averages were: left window 51.8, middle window 51.7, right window 73.4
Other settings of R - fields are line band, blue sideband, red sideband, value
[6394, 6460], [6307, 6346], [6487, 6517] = -0.03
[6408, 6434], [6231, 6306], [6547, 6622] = 0.15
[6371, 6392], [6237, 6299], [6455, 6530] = -0.02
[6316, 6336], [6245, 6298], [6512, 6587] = 0.11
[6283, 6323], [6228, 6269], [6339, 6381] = -0.07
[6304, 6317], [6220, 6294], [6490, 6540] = -0.06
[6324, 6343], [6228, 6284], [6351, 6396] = 0.01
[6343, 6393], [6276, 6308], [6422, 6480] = 0.05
